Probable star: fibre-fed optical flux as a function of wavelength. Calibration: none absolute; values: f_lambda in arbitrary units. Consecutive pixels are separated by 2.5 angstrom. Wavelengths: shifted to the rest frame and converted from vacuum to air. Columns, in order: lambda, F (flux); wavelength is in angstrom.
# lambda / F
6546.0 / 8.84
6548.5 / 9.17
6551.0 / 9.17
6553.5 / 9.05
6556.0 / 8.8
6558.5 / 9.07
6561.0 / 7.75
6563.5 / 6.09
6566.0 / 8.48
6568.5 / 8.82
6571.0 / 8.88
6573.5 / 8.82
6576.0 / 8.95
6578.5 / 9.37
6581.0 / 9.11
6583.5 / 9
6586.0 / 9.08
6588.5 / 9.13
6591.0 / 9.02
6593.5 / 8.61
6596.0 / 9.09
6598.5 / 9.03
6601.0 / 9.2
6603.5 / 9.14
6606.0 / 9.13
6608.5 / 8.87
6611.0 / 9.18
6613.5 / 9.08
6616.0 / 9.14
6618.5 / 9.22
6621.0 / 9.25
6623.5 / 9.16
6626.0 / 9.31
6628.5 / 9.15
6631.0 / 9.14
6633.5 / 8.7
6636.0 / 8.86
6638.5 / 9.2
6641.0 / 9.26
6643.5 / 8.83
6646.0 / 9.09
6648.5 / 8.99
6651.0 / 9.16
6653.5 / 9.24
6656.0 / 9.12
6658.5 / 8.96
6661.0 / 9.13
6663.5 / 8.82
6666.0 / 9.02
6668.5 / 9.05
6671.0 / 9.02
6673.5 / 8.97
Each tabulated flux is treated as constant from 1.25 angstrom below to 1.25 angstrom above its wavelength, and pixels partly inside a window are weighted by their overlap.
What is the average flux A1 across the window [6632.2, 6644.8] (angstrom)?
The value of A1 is 8.97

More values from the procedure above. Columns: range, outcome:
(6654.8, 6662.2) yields 9.07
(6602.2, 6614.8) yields 9.08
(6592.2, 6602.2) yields 8.98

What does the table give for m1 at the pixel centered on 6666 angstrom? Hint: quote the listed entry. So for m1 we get 9.02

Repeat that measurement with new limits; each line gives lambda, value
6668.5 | 9.05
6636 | 8.86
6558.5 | 9.07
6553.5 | 9.05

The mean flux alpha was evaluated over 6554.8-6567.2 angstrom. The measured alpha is 8.03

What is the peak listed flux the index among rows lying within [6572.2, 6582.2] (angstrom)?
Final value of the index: 9.37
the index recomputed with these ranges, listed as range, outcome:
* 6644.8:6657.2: 9.24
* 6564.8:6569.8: 8.82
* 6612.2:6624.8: 9.25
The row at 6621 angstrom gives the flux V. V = 9.25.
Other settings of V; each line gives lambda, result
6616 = 9.14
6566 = 8.48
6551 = 9.17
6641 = 9.26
